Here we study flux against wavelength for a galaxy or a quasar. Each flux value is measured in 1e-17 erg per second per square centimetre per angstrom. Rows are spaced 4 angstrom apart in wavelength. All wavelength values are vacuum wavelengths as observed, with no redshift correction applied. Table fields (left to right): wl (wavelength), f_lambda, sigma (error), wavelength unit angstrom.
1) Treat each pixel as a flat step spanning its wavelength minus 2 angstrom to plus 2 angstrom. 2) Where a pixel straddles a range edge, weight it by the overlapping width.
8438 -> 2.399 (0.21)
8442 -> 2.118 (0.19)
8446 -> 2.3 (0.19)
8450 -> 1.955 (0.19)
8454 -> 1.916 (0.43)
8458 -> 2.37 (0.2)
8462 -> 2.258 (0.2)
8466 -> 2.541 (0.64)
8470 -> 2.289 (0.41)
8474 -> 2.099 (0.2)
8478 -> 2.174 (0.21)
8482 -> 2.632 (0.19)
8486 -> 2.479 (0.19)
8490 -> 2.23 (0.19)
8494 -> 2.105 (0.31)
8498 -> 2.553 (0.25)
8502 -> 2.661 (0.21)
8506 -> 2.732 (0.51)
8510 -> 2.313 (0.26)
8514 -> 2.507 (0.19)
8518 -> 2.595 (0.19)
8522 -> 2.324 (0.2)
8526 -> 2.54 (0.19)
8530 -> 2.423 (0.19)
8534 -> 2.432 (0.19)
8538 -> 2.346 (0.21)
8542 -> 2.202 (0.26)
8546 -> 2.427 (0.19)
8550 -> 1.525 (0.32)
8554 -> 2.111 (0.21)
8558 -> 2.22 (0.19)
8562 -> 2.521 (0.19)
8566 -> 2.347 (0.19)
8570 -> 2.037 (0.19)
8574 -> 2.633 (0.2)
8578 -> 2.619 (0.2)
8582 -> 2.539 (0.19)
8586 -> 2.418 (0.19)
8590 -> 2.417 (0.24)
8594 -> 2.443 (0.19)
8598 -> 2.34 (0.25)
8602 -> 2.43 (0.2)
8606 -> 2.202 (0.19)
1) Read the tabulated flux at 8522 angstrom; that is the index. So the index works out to 2.324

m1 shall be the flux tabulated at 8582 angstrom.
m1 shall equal 2.539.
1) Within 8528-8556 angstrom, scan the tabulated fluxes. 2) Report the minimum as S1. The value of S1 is 1.525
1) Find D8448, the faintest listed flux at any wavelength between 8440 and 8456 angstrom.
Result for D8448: 1.916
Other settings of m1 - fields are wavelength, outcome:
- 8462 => 2.258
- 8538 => 2.346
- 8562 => 2.521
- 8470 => 2.289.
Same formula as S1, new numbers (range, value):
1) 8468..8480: 2.099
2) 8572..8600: 2.34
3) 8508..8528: 2.313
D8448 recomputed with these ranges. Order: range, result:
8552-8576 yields 2.037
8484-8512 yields 2.105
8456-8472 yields 2.258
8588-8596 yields 2.417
